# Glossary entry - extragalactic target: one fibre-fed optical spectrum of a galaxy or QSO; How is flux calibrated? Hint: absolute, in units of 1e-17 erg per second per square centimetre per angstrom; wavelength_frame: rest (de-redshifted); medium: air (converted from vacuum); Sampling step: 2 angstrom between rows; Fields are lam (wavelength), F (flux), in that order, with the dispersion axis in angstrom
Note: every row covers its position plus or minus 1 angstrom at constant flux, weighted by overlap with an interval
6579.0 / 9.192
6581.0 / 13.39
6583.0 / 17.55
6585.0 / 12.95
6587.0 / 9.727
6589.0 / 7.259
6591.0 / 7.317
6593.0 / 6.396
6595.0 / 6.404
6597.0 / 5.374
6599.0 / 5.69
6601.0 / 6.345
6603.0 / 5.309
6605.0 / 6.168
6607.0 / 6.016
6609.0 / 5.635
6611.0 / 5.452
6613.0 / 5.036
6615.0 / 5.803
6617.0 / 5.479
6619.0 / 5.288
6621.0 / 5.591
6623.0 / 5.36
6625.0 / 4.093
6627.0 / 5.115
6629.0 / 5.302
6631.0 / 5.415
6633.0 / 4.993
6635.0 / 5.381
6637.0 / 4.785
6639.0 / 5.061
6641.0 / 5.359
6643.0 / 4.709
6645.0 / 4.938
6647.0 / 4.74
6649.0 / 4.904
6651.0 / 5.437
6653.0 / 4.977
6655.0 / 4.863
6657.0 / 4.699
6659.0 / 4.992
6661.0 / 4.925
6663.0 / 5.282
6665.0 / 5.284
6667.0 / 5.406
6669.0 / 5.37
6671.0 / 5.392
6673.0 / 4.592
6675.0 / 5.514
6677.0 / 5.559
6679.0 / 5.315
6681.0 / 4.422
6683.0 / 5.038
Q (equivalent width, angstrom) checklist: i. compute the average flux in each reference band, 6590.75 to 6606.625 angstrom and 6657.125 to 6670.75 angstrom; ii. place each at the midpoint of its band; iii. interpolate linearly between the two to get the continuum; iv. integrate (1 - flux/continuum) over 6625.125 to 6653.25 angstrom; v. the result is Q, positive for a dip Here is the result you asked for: 2.4 angstrom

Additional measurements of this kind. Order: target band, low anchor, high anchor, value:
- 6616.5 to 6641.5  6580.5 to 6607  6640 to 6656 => 3.89 angstrom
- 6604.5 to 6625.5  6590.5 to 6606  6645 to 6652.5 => 1.00 angstrom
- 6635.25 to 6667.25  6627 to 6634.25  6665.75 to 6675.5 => 1.30 angstrom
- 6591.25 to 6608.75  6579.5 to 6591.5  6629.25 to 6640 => 6.50 angstrom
